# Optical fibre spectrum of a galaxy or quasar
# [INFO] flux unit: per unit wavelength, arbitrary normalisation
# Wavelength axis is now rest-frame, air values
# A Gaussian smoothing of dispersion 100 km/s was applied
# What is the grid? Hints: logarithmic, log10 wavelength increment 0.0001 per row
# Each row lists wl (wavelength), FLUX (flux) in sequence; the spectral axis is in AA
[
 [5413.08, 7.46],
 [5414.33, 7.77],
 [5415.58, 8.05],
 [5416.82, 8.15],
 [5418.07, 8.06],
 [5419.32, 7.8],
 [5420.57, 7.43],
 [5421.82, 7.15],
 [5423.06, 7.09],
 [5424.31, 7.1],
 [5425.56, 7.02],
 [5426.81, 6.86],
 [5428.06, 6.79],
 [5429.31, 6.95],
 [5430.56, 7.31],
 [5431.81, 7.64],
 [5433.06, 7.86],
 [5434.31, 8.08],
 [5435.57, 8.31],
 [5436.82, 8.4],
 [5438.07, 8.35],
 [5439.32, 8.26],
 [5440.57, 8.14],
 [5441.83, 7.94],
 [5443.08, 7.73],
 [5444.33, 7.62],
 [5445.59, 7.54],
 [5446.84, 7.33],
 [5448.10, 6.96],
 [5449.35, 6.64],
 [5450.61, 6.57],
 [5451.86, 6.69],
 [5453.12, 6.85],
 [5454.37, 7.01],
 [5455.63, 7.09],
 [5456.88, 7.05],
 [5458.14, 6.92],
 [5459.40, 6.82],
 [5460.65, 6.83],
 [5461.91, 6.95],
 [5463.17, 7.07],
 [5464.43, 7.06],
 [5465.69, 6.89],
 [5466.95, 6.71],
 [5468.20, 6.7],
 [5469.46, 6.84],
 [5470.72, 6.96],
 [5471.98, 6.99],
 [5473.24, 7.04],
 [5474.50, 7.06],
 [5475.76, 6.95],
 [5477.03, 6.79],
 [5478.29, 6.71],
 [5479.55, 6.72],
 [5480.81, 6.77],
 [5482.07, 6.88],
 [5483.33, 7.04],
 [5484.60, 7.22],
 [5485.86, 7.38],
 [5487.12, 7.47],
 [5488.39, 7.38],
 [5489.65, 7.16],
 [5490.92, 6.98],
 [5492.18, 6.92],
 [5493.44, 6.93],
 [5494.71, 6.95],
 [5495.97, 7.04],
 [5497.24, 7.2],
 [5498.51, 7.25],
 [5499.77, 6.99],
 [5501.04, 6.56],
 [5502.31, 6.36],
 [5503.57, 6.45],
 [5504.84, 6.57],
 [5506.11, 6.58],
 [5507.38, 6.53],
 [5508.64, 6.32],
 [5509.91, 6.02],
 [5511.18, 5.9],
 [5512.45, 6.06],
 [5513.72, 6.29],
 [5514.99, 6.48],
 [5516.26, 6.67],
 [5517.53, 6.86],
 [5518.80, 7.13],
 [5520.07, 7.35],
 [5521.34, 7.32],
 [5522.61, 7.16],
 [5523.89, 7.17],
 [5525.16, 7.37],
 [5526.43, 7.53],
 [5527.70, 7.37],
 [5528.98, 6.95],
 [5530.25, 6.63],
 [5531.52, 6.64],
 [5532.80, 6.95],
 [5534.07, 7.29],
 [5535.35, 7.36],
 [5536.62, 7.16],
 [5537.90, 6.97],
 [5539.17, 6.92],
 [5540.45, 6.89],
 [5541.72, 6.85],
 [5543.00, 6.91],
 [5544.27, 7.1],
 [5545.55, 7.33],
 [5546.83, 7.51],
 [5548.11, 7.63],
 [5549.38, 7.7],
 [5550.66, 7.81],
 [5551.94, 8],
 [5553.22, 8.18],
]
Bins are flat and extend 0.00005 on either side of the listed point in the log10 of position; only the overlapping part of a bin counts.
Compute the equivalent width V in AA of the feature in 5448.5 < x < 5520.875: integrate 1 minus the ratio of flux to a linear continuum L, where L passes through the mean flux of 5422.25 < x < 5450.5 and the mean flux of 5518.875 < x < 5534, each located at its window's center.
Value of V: 4.7 AA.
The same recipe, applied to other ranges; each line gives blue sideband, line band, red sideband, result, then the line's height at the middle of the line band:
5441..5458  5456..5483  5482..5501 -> 0.91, 7.13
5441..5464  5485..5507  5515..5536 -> 0.45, 7.09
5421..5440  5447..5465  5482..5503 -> 1.07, 7.34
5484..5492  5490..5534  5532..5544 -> 2.01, 7.14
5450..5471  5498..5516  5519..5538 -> 1.56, 7.07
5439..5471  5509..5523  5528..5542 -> 0.73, 7.01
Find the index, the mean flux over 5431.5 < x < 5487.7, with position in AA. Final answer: 7.22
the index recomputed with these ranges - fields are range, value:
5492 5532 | 6.8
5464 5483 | 6.87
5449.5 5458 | 6.87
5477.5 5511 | 6.85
